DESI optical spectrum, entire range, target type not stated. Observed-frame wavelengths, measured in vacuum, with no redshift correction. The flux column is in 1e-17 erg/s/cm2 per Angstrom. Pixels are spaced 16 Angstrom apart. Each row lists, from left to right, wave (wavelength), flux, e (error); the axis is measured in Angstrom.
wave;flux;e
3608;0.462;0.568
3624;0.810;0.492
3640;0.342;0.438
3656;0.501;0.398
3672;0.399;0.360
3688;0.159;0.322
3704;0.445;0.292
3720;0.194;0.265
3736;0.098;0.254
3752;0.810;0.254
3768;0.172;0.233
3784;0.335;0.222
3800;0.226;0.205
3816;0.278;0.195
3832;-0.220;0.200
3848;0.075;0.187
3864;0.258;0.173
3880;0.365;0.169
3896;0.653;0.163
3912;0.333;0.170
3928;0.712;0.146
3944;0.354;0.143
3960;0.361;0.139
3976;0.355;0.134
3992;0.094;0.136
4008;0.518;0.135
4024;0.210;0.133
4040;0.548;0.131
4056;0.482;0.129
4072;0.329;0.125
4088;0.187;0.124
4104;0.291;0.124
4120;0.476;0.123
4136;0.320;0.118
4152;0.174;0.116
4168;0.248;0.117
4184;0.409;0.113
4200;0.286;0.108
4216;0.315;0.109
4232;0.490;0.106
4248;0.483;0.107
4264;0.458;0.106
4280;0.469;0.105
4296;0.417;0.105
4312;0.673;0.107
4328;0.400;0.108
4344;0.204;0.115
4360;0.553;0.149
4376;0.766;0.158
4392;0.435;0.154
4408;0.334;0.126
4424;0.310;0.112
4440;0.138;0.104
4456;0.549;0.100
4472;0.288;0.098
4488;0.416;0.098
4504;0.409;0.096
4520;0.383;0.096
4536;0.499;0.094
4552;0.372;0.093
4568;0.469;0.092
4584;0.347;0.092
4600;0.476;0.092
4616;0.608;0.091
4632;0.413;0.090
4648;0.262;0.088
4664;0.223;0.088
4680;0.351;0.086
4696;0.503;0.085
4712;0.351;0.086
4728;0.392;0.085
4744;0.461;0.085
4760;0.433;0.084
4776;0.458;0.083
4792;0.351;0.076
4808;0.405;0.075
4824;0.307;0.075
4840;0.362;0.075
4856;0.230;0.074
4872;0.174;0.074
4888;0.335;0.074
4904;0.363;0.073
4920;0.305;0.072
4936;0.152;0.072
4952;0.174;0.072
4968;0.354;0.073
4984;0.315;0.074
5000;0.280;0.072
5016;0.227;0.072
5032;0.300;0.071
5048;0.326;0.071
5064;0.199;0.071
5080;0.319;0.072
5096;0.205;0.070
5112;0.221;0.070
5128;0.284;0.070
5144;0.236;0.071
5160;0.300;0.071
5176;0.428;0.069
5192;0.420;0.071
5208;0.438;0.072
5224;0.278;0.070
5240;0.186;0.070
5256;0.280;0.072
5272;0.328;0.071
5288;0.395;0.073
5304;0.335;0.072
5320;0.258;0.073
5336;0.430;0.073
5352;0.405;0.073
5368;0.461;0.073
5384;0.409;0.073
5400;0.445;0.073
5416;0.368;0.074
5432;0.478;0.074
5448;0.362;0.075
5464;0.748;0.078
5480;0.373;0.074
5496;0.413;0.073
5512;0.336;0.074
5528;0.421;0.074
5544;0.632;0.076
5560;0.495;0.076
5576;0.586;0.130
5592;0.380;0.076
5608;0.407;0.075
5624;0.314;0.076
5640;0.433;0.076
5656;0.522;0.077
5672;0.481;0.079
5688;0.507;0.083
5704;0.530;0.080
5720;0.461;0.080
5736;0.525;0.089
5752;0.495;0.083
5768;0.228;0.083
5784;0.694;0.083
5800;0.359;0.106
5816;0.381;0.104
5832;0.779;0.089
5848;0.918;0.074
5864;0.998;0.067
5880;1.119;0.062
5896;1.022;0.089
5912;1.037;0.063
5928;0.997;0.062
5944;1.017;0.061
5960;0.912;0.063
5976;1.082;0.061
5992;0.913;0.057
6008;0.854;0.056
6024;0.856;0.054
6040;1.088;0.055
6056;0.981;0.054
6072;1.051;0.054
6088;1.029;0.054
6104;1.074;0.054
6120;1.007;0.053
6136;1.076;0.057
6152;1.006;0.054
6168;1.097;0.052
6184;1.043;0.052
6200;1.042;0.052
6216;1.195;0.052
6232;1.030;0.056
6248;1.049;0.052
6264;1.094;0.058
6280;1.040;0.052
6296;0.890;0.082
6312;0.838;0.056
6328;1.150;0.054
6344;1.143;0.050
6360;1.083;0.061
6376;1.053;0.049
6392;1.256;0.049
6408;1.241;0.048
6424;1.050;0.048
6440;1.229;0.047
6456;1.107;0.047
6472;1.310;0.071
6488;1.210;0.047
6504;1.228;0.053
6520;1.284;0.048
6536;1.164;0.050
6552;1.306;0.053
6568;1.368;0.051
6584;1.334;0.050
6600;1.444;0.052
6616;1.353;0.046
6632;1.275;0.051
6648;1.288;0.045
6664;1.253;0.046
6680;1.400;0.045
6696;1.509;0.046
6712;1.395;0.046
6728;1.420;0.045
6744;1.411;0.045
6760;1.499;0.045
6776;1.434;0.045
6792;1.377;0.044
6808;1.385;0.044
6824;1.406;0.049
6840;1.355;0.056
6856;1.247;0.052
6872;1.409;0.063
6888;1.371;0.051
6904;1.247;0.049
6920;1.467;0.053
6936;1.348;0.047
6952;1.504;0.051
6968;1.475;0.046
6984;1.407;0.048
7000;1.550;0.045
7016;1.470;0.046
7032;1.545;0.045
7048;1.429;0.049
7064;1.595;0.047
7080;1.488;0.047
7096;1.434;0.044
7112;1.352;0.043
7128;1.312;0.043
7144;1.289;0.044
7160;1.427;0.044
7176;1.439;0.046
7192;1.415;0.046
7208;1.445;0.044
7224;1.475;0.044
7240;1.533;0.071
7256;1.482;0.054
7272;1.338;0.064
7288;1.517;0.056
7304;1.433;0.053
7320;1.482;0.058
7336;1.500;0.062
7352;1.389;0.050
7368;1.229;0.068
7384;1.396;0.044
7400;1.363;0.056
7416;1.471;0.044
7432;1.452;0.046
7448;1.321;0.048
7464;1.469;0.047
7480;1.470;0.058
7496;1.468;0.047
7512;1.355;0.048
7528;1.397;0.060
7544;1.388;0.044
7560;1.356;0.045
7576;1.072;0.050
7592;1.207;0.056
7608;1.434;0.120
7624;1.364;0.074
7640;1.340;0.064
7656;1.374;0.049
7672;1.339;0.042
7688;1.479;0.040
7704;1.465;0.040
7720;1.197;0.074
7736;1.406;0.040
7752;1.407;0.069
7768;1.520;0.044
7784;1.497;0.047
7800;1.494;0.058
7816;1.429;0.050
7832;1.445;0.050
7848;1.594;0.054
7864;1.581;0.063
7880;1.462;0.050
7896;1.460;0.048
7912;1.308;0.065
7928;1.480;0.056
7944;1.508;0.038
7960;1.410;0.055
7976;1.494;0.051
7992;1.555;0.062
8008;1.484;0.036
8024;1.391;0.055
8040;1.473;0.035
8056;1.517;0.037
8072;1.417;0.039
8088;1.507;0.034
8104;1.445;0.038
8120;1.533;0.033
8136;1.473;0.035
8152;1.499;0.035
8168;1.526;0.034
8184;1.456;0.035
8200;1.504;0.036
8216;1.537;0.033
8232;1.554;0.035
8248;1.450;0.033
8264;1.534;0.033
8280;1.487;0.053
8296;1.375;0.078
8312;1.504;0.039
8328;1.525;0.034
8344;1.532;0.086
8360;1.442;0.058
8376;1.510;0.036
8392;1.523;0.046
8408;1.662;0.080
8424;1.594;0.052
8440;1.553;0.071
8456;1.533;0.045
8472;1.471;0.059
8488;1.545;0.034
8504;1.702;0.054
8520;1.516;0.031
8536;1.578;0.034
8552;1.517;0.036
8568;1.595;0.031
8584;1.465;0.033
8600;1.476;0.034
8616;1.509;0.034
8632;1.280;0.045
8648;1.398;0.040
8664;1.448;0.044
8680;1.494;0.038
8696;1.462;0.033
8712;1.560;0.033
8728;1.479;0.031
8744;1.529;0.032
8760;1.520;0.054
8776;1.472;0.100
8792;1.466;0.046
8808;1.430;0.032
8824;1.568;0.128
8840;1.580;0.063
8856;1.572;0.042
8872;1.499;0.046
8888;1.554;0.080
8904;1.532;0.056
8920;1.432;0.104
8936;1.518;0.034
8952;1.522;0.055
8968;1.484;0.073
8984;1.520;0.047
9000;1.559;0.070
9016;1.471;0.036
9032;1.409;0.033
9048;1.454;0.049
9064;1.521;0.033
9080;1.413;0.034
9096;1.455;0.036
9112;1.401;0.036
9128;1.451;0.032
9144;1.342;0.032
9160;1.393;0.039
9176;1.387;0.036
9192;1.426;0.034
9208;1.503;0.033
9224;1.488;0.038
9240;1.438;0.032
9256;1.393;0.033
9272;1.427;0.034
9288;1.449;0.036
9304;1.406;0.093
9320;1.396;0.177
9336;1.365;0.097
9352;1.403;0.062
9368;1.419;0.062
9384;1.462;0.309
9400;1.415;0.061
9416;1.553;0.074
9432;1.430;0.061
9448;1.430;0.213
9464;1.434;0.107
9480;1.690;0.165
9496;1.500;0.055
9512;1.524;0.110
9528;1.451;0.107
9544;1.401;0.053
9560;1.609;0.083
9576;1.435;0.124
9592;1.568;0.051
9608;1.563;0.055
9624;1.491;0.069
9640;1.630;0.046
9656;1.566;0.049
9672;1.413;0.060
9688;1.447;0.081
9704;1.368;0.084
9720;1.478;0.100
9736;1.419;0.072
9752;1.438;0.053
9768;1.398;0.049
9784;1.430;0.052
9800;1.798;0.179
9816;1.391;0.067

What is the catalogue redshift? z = 0.46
